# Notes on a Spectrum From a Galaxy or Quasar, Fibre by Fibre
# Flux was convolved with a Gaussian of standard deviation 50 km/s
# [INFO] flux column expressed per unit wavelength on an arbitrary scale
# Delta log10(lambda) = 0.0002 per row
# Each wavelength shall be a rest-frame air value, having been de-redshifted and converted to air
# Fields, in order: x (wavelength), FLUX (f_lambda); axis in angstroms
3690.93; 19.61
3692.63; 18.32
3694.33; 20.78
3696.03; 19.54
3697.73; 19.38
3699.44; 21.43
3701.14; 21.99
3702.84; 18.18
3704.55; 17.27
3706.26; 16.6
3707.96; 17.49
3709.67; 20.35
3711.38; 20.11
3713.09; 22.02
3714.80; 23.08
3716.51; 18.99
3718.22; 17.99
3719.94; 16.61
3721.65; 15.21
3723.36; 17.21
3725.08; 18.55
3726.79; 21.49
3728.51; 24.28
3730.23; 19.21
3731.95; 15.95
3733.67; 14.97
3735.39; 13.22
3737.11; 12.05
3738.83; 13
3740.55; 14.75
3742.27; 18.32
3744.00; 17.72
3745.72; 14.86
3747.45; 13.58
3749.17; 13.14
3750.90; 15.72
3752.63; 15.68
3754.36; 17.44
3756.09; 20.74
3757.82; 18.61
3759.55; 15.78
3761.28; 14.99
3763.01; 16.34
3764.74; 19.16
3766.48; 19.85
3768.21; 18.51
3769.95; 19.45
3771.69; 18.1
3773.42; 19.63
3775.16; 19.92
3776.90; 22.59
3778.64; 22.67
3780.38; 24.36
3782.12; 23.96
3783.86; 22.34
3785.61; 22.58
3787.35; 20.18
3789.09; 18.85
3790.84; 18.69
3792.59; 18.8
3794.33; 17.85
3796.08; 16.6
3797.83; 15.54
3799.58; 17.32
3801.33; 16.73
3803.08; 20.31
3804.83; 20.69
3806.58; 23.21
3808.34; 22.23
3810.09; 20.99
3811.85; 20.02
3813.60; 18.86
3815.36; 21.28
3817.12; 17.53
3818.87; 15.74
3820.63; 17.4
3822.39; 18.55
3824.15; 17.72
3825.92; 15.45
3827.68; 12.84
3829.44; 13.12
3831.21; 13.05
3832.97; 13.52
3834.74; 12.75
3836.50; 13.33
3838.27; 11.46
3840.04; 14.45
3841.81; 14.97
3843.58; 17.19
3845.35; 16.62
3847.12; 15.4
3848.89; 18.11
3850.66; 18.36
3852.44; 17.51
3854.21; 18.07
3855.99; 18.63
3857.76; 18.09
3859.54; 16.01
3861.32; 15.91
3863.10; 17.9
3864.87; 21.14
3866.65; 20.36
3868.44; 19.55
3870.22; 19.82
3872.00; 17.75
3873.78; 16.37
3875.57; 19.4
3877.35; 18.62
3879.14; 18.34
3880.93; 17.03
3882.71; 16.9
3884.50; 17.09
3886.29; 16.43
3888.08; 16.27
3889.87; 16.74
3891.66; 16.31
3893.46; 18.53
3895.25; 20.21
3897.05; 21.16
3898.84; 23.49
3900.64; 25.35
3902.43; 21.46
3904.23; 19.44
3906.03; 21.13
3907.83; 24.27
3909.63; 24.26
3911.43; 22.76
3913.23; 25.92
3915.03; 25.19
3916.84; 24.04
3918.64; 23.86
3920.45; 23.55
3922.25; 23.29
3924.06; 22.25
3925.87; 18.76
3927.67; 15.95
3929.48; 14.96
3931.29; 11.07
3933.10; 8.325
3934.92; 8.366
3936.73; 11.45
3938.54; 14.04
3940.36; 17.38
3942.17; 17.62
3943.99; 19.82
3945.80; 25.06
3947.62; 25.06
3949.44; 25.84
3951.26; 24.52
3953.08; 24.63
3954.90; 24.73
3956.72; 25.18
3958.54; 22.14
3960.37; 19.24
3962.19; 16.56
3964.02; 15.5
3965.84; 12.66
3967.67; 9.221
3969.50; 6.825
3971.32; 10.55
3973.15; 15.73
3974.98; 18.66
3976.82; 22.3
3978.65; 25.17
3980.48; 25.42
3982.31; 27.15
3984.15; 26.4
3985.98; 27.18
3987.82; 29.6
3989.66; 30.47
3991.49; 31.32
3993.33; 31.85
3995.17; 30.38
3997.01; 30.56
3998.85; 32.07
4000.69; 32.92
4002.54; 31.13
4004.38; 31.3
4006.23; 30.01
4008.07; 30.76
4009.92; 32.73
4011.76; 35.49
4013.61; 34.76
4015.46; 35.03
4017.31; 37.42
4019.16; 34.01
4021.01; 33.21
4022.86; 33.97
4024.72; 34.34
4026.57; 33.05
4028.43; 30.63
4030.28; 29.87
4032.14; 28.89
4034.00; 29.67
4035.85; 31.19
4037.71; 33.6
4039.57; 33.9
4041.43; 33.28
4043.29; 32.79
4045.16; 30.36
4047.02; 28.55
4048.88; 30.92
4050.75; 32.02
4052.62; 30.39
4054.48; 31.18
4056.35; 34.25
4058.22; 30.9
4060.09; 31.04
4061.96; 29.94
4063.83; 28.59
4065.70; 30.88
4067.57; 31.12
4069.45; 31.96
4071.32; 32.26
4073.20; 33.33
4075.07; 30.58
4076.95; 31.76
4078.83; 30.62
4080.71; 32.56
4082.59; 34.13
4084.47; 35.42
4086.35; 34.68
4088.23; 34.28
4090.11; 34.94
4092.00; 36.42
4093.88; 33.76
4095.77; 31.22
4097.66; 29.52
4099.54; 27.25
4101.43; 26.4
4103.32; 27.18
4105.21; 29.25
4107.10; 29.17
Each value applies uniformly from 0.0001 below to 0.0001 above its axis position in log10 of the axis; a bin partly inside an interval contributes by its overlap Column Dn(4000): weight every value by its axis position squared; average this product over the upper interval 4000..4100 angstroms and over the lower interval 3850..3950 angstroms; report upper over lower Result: 1.82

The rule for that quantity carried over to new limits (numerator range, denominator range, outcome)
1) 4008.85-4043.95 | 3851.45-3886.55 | 1.98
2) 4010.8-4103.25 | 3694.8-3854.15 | 2.07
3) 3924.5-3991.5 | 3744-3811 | 1.13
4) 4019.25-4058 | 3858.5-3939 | 1.80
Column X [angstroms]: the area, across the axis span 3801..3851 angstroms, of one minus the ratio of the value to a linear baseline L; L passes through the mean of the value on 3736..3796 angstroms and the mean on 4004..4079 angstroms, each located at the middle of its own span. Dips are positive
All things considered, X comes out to 9.85 angstroms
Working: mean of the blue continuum 18.2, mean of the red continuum 32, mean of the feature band 16.9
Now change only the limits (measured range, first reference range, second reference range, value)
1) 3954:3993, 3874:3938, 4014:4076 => 6.55 angstroms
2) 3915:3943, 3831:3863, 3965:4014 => 5.55 angstroms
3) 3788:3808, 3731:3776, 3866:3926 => -1.00 angstroms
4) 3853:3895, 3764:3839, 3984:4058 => 9.06 angstroms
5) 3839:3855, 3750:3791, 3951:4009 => 3.39 angstroms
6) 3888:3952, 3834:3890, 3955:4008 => 1.21 angstroms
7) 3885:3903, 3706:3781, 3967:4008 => 2.49 angstroms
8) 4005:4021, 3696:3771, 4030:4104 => -2.38 angstroms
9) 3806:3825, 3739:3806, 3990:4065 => 1.24 angstroms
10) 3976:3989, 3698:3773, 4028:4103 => 0.84 angstroms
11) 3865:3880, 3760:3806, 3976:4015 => 3.14 angstroms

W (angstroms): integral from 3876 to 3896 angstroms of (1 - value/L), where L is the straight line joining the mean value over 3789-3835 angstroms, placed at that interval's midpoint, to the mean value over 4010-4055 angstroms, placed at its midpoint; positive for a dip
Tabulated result 4.50 angstroms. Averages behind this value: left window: 17.7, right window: 32.5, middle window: 17.5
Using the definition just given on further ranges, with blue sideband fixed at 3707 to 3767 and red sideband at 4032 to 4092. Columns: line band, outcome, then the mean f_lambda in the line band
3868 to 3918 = 8.7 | 20.2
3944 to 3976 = 9.8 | 19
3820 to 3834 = 4.1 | 15.1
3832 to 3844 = 4.4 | 13.8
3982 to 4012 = -1.6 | 30.6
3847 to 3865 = 4.0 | 17.7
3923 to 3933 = 3.8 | 16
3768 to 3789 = -2.1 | 21.2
